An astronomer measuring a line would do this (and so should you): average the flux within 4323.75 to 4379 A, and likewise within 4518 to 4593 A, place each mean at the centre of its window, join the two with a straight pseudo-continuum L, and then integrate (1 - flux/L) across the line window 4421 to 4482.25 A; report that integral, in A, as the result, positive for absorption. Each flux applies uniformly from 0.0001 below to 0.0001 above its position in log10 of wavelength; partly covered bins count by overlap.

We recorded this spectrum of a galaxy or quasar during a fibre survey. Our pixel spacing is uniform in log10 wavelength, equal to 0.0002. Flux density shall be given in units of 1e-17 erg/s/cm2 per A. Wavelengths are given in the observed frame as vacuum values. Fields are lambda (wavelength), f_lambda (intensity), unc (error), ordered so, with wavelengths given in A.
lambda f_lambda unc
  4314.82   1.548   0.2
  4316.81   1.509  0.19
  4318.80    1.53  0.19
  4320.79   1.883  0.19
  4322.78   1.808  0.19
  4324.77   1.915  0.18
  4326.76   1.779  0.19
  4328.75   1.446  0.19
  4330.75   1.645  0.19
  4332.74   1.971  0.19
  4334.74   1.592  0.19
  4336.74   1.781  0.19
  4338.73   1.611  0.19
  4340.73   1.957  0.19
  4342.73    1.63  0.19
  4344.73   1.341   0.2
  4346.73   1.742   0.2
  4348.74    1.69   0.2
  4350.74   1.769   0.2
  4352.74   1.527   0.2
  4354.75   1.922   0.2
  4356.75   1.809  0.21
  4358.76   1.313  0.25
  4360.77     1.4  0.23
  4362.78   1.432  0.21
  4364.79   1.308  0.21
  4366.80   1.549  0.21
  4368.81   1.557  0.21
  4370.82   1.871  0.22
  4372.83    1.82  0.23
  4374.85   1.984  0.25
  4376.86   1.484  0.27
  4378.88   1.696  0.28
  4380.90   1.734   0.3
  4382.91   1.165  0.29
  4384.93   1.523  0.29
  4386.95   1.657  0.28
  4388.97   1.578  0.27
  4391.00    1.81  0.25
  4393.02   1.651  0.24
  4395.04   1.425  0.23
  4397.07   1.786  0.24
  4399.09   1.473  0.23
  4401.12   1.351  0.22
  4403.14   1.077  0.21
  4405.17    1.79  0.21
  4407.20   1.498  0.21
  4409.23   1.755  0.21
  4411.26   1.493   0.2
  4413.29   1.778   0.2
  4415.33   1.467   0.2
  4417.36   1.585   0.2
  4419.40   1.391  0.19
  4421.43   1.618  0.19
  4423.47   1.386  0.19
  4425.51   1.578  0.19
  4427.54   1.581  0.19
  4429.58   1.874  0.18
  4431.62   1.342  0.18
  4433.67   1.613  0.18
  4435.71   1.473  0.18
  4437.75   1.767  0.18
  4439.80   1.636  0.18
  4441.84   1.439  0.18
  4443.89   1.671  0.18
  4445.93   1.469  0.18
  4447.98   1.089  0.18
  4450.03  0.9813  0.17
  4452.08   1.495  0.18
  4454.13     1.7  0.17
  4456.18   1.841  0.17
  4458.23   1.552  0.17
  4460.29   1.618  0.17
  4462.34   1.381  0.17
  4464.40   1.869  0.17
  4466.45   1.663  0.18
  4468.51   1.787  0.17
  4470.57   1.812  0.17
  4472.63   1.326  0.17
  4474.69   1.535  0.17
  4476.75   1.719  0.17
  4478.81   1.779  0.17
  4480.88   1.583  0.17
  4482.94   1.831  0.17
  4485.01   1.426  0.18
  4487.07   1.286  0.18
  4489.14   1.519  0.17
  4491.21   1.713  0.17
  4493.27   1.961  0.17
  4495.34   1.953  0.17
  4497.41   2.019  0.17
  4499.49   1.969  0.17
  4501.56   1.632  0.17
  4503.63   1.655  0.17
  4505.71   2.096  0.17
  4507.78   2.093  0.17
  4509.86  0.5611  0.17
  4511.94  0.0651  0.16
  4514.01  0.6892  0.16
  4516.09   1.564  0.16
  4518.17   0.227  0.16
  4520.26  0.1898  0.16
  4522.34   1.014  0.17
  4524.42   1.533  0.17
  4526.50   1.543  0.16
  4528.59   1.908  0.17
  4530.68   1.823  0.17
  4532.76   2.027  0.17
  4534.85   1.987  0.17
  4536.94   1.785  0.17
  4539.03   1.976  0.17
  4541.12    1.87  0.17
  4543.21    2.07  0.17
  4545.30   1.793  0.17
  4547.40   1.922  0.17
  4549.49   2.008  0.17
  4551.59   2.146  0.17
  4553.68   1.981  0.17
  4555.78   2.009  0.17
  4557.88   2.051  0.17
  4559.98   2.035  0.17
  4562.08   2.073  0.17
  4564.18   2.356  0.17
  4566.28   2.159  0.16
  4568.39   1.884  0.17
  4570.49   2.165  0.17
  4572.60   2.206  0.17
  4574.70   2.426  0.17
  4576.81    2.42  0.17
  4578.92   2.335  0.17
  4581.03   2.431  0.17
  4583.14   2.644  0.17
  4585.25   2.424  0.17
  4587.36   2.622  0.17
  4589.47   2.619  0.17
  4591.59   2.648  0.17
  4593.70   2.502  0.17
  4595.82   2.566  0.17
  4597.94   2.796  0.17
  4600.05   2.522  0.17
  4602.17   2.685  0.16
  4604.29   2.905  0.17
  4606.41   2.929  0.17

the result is 8.6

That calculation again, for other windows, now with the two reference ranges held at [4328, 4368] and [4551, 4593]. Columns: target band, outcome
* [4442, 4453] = 3.3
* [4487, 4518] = 8.7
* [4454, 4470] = 2.3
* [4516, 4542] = 8.1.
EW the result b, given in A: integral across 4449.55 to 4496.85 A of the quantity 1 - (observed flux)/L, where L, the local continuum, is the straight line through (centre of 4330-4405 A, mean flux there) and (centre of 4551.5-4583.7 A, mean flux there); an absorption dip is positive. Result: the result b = 7.1 A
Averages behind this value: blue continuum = 1.61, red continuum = 2.2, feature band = 1.63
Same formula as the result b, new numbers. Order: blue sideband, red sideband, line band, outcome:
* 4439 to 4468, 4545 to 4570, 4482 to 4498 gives 0.10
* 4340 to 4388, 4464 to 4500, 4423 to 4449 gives 2.08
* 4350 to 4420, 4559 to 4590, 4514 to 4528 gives 7.26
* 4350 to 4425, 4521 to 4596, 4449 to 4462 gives 1.91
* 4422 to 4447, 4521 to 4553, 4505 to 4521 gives 7.54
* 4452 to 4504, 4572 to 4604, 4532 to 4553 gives 2.17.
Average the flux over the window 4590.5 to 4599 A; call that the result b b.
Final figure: 2.63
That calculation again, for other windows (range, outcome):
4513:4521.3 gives 0.667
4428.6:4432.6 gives 1.61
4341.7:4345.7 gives 1.49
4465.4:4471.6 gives 1.75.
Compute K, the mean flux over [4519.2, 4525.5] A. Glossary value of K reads 0.916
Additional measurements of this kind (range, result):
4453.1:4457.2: 1.77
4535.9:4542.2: 1.88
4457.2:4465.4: 1.6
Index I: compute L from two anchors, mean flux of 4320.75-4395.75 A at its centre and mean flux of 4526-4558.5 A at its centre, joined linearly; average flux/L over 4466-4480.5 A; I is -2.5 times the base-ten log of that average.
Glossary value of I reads 0.108 mag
